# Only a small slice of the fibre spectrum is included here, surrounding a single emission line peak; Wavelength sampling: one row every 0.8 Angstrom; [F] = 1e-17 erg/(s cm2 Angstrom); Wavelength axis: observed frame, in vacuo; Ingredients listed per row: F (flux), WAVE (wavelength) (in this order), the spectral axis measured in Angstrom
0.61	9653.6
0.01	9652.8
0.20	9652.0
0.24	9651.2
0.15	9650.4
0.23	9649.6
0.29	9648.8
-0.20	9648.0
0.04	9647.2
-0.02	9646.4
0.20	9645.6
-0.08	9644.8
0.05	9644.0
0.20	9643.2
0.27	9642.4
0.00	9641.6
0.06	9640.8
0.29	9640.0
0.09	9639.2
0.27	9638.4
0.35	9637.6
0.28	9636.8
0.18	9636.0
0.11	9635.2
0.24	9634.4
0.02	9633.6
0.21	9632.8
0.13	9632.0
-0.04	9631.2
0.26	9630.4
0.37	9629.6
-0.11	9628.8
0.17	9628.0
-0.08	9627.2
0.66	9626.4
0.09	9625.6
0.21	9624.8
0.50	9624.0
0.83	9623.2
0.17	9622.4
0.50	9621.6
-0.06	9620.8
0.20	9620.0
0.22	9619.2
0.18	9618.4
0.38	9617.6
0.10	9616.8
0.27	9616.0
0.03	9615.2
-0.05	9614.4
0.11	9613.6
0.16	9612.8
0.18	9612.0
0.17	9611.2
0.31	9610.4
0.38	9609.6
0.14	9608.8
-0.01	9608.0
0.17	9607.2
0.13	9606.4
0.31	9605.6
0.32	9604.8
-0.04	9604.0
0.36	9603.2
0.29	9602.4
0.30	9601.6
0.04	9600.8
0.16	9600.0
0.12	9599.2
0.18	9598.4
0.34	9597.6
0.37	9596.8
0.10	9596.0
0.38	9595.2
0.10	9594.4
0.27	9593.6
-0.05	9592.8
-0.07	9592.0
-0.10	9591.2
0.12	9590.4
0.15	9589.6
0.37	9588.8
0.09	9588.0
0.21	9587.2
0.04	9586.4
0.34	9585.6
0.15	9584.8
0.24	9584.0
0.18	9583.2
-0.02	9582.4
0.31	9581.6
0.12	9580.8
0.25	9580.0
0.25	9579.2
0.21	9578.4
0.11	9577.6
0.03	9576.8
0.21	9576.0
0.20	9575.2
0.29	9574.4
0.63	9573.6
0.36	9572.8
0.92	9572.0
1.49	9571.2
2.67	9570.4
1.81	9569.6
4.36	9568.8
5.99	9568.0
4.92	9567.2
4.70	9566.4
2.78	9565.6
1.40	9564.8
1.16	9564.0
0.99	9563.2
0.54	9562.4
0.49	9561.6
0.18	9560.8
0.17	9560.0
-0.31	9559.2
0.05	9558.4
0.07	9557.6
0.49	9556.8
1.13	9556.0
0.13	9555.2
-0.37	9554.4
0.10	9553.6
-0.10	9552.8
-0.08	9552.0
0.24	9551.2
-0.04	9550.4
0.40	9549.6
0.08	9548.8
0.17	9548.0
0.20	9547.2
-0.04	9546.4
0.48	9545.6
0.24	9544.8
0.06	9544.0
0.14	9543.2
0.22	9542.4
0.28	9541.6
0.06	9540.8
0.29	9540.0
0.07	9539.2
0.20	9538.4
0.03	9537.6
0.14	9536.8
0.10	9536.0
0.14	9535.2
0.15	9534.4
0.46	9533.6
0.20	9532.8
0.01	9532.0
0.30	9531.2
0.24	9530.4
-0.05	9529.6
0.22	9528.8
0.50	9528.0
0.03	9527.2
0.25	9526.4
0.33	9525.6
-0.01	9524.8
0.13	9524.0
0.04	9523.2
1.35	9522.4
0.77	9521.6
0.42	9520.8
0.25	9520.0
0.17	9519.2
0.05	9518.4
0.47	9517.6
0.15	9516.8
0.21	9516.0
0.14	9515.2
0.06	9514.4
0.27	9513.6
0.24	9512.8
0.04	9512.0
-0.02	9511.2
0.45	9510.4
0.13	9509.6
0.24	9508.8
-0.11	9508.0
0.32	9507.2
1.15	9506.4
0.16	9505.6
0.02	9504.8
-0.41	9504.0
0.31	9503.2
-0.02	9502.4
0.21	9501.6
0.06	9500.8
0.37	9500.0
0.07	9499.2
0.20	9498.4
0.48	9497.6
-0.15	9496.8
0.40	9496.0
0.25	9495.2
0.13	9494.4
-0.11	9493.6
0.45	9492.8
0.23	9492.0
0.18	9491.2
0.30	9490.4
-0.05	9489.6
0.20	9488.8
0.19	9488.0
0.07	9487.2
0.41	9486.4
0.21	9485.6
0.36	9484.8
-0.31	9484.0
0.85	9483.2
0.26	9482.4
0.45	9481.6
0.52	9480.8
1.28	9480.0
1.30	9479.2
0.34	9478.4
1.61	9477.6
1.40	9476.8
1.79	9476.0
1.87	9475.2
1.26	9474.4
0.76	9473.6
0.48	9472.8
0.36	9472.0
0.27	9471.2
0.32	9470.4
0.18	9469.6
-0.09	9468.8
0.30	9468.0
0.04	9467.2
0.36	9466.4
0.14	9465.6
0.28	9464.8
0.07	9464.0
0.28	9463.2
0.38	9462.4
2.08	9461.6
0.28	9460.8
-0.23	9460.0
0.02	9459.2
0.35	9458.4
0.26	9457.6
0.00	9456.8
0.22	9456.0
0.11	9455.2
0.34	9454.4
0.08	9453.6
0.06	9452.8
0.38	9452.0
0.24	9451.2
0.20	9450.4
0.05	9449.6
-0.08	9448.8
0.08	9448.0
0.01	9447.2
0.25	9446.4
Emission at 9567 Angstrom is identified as [O III] 5007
